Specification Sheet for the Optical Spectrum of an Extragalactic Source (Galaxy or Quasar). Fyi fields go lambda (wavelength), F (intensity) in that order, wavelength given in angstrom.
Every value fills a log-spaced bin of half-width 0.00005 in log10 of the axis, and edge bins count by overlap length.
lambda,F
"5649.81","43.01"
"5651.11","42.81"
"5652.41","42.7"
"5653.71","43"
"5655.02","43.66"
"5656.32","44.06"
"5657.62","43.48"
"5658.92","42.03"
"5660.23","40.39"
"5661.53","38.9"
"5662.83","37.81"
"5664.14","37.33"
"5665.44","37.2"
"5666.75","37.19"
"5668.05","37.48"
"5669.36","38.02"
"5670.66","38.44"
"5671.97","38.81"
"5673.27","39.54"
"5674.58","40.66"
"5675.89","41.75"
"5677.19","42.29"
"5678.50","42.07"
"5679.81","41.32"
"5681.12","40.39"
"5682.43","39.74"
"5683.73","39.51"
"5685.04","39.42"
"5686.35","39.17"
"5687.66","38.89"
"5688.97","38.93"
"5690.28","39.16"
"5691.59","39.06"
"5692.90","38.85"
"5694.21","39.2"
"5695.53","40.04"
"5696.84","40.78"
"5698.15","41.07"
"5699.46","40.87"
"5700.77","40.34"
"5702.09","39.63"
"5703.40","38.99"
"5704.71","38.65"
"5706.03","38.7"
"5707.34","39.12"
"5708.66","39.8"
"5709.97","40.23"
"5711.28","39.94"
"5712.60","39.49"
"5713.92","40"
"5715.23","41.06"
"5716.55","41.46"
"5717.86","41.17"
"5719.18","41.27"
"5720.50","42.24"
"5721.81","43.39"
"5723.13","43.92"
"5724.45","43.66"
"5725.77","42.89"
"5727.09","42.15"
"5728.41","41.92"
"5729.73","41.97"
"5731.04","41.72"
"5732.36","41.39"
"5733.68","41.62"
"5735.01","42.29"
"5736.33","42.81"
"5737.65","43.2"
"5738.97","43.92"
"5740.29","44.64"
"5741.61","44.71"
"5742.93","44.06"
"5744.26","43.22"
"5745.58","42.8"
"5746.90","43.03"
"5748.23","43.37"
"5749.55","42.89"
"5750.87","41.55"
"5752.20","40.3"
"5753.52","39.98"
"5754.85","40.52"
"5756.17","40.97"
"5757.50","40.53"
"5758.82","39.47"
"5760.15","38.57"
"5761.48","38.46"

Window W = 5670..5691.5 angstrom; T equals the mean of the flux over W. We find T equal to 40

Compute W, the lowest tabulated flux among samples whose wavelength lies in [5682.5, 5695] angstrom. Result 38.85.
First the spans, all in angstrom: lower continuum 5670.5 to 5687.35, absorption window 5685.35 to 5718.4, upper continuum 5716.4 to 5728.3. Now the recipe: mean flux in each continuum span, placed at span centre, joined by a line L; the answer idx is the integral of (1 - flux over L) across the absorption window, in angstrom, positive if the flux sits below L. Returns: 1.32 angstrom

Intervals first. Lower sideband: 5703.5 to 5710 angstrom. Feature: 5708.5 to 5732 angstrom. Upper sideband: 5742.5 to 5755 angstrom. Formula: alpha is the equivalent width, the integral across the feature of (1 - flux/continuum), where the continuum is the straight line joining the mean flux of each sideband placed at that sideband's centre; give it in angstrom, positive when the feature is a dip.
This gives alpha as -0.9 angstrom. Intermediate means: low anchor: 39.2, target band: 41.6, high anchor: 42.2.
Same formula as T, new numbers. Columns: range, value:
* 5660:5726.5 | 40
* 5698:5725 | 40.7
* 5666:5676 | 38.8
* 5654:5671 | 39.8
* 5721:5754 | 42.7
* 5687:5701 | 39.7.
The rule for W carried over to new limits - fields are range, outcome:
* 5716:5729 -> 41.17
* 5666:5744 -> 37.19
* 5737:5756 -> 39.98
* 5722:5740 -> 41.39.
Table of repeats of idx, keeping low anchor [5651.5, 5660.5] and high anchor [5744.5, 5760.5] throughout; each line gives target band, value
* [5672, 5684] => 0.5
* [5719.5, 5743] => -0.7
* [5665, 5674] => 0.9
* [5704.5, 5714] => 0.6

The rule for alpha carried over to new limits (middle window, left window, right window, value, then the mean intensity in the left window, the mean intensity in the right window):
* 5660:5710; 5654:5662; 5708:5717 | 2.12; 42.2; 40.3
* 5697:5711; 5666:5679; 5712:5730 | 0.44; 39.6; 41.9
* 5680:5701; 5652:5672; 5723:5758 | 0.60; 40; 42.4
